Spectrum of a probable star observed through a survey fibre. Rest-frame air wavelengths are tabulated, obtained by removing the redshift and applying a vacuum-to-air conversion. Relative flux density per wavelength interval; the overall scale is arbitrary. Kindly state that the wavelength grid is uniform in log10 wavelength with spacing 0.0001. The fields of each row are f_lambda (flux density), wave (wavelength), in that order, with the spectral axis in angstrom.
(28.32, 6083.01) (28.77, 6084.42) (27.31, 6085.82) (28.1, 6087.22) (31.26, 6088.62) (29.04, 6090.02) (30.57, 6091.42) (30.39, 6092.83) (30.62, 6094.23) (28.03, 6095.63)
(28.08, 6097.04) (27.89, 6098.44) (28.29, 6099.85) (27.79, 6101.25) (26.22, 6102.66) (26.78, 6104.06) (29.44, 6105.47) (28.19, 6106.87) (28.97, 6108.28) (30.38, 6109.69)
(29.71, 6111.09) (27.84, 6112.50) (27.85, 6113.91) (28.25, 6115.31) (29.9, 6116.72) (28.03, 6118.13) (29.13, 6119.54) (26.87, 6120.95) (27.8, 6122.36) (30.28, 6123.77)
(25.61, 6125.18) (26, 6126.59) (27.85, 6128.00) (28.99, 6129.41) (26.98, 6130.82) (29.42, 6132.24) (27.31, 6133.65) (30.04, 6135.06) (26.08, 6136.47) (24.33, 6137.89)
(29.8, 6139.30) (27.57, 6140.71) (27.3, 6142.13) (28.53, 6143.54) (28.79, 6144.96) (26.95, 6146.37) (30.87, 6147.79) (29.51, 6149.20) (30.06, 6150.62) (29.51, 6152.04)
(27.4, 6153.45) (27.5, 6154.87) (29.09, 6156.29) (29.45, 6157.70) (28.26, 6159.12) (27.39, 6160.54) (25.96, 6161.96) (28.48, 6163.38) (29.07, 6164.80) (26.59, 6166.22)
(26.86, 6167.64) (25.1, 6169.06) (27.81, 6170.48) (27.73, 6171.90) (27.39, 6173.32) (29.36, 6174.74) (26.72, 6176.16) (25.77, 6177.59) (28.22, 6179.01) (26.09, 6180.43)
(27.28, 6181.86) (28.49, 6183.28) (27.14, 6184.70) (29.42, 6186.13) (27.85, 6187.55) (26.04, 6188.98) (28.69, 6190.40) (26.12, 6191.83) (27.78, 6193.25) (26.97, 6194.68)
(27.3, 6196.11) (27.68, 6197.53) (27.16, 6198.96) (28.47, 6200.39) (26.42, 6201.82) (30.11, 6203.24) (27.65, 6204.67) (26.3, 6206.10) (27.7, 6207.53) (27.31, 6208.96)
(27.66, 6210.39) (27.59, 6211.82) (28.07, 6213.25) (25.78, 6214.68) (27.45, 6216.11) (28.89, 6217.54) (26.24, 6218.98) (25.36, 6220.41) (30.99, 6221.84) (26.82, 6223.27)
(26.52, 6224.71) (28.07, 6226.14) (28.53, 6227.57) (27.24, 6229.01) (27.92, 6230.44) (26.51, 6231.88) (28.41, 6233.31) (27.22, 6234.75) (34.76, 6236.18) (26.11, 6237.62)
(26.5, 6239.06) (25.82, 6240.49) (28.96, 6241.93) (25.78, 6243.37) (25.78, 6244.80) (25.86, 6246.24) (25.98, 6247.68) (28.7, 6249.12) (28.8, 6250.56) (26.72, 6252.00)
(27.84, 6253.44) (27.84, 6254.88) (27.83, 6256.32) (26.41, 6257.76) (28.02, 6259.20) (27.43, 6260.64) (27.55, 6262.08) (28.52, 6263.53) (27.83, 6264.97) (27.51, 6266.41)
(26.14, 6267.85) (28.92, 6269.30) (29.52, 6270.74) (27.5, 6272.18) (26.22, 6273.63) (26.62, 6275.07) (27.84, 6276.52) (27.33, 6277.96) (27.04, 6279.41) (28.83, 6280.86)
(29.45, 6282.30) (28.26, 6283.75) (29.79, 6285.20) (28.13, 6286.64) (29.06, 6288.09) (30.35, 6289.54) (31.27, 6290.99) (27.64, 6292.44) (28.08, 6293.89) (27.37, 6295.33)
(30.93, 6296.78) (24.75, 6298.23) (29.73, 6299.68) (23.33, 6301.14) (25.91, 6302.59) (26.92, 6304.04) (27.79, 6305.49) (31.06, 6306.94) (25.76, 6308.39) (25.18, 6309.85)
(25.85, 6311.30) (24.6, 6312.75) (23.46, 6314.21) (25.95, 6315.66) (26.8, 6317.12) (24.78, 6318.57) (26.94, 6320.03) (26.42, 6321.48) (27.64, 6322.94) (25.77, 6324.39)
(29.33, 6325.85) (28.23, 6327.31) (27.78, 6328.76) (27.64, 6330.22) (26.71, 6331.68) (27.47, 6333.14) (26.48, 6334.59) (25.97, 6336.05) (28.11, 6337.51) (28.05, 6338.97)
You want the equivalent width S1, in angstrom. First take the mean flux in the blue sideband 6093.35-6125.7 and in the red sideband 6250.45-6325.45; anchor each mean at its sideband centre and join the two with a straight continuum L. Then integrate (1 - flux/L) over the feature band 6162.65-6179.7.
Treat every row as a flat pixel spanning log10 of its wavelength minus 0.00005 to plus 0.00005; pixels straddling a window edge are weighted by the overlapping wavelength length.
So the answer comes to 0.4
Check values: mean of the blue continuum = 28.4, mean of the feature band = 27.4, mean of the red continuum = 27.4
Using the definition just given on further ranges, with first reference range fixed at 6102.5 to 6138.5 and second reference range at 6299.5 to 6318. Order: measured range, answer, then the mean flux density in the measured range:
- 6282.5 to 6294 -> -1.19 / 29.1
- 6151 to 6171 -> -0.09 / 27.8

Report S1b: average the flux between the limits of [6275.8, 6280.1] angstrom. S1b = 27.4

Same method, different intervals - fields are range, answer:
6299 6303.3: 26.2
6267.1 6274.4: 27.7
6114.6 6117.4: 29.1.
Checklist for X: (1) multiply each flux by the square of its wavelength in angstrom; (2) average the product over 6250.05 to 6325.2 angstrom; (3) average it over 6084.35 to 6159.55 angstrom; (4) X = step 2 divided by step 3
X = 1.02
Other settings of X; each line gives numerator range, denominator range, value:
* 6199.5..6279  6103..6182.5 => 1.02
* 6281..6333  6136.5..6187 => 1.03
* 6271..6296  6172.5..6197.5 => 1.06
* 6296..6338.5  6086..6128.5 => 1.01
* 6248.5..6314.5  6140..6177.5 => 1.03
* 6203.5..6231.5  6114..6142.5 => 1.02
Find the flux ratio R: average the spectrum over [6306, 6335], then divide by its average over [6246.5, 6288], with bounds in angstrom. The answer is 0.96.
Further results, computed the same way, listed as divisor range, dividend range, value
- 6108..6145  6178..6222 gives 0.98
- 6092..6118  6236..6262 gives 0.96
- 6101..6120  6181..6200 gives 0.97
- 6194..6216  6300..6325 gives 0.95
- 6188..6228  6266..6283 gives 1.01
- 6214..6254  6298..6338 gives 0.97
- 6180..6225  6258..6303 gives 1.02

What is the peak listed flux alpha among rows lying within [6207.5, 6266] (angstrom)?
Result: 34.76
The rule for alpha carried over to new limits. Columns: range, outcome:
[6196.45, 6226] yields 30.99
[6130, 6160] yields 30.87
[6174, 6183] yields 29.36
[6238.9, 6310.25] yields 31.27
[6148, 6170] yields 30.06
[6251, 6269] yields 28.52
